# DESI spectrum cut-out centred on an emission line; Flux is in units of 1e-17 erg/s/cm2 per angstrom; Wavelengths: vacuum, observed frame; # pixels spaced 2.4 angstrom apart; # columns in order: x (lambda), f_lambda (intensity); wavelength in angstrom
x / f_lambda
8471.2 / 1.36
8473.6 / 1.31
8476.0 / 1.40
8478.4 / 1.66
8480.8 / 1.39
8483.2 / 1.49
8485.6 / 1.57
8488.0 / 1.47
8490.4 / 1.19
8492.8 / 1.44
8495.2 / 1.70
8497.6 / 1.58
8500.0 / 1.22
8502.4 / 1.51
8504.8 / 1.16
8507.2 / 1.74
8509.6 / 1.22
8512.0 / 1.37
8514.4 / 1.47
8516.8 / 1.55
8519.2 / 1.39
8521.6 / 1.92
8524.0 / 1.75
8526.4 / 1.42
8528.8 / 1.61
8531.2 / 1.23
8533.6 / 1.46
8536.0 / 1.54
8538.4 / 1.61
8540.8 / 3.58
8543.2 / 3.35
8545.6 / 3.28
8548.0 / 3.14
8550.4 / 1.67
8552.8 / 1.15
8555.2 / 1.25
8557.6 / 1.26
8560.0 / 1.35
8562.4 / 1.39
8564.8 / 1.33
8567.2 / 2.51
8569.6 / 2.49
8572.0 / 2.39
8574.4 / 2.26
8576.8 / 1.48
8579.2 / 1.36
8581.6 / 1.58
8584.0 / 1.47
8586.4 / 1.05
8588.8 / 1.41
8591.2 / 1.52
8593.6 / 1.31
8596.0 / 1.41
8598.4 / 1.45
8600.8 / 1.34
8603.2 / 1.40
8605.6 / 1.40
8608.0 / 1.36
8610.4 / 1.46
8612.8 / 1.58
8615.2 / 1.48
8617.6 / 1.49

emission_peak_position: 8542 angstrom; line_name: H-alpha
